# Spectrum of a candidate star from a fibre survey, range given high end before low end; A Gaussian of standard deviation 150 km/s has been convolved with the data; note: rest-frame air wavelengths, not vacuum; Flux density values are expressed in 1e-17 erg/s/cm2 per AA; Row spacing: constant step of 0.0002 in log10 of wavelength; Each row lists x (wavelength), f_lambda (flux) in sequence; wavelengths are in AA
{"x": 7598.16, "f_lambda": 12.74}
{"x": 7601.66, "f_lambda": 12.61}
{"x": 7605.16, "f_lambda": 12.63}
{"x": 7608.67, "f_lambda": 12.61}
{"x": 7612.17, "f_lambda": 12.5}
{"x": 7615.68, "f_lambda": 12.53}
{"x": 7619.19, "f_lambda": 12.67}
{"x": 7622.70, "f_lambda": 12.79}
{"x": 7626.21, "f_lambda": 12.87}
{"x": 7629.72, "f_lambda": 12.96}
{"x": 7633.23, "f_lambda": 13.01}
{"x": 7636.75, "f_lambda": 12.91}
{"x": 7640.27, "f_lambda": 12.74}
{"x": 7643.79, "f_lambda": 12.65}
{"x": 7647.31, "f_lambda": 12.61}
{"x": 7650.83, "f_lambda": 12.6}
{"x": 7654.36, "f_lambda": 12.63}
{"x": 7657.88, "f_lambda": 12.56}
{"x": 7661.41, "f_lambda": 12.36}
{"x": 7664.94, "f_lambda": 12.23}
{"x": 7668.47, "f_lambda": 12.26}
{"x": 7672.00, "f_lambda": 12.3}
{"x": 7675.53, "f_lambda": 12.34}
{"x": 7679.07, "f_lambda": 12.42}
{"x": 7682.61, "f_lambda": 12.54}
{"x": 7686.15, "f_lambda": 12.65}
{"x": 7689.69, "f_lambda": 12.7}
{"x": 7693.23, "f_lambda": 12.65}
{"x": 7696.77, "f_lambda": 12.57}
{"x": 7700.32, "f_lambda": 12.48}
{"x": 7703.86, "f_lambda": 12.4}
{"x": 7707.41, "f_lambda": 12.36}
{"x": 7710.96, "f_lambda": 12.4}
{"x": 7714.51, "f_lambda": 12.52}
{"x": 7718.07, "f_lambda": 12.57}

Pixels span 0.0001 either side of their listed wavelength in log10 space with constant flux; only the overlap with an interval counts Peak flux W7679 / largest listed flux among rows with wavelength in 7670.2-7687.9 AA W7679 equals 12.65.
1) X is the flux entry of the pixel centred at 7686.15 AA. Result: 12.65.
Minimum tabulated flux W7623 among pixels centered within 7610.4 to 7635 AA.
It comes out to 12.5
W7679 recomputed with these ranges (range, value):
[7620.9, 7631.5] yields 12.96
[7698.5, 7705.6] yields 12.48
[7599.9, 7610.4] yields 12.63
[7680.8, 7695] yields 12.7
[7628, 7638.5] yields 13.01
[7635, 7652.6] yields 12.91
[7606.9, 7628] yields 12.87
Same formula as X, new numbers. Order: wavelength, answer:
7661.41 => 12.36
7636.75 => 12.91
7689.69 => 12.7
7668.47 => 12.26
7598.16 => 12.74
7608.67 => 12.61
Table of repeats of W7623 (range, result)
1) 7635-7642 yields 12.74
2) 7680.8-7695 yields 12.54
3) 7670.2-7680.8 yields 12.3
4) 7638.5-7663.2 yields 12.36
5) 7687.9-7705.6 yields 12.4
